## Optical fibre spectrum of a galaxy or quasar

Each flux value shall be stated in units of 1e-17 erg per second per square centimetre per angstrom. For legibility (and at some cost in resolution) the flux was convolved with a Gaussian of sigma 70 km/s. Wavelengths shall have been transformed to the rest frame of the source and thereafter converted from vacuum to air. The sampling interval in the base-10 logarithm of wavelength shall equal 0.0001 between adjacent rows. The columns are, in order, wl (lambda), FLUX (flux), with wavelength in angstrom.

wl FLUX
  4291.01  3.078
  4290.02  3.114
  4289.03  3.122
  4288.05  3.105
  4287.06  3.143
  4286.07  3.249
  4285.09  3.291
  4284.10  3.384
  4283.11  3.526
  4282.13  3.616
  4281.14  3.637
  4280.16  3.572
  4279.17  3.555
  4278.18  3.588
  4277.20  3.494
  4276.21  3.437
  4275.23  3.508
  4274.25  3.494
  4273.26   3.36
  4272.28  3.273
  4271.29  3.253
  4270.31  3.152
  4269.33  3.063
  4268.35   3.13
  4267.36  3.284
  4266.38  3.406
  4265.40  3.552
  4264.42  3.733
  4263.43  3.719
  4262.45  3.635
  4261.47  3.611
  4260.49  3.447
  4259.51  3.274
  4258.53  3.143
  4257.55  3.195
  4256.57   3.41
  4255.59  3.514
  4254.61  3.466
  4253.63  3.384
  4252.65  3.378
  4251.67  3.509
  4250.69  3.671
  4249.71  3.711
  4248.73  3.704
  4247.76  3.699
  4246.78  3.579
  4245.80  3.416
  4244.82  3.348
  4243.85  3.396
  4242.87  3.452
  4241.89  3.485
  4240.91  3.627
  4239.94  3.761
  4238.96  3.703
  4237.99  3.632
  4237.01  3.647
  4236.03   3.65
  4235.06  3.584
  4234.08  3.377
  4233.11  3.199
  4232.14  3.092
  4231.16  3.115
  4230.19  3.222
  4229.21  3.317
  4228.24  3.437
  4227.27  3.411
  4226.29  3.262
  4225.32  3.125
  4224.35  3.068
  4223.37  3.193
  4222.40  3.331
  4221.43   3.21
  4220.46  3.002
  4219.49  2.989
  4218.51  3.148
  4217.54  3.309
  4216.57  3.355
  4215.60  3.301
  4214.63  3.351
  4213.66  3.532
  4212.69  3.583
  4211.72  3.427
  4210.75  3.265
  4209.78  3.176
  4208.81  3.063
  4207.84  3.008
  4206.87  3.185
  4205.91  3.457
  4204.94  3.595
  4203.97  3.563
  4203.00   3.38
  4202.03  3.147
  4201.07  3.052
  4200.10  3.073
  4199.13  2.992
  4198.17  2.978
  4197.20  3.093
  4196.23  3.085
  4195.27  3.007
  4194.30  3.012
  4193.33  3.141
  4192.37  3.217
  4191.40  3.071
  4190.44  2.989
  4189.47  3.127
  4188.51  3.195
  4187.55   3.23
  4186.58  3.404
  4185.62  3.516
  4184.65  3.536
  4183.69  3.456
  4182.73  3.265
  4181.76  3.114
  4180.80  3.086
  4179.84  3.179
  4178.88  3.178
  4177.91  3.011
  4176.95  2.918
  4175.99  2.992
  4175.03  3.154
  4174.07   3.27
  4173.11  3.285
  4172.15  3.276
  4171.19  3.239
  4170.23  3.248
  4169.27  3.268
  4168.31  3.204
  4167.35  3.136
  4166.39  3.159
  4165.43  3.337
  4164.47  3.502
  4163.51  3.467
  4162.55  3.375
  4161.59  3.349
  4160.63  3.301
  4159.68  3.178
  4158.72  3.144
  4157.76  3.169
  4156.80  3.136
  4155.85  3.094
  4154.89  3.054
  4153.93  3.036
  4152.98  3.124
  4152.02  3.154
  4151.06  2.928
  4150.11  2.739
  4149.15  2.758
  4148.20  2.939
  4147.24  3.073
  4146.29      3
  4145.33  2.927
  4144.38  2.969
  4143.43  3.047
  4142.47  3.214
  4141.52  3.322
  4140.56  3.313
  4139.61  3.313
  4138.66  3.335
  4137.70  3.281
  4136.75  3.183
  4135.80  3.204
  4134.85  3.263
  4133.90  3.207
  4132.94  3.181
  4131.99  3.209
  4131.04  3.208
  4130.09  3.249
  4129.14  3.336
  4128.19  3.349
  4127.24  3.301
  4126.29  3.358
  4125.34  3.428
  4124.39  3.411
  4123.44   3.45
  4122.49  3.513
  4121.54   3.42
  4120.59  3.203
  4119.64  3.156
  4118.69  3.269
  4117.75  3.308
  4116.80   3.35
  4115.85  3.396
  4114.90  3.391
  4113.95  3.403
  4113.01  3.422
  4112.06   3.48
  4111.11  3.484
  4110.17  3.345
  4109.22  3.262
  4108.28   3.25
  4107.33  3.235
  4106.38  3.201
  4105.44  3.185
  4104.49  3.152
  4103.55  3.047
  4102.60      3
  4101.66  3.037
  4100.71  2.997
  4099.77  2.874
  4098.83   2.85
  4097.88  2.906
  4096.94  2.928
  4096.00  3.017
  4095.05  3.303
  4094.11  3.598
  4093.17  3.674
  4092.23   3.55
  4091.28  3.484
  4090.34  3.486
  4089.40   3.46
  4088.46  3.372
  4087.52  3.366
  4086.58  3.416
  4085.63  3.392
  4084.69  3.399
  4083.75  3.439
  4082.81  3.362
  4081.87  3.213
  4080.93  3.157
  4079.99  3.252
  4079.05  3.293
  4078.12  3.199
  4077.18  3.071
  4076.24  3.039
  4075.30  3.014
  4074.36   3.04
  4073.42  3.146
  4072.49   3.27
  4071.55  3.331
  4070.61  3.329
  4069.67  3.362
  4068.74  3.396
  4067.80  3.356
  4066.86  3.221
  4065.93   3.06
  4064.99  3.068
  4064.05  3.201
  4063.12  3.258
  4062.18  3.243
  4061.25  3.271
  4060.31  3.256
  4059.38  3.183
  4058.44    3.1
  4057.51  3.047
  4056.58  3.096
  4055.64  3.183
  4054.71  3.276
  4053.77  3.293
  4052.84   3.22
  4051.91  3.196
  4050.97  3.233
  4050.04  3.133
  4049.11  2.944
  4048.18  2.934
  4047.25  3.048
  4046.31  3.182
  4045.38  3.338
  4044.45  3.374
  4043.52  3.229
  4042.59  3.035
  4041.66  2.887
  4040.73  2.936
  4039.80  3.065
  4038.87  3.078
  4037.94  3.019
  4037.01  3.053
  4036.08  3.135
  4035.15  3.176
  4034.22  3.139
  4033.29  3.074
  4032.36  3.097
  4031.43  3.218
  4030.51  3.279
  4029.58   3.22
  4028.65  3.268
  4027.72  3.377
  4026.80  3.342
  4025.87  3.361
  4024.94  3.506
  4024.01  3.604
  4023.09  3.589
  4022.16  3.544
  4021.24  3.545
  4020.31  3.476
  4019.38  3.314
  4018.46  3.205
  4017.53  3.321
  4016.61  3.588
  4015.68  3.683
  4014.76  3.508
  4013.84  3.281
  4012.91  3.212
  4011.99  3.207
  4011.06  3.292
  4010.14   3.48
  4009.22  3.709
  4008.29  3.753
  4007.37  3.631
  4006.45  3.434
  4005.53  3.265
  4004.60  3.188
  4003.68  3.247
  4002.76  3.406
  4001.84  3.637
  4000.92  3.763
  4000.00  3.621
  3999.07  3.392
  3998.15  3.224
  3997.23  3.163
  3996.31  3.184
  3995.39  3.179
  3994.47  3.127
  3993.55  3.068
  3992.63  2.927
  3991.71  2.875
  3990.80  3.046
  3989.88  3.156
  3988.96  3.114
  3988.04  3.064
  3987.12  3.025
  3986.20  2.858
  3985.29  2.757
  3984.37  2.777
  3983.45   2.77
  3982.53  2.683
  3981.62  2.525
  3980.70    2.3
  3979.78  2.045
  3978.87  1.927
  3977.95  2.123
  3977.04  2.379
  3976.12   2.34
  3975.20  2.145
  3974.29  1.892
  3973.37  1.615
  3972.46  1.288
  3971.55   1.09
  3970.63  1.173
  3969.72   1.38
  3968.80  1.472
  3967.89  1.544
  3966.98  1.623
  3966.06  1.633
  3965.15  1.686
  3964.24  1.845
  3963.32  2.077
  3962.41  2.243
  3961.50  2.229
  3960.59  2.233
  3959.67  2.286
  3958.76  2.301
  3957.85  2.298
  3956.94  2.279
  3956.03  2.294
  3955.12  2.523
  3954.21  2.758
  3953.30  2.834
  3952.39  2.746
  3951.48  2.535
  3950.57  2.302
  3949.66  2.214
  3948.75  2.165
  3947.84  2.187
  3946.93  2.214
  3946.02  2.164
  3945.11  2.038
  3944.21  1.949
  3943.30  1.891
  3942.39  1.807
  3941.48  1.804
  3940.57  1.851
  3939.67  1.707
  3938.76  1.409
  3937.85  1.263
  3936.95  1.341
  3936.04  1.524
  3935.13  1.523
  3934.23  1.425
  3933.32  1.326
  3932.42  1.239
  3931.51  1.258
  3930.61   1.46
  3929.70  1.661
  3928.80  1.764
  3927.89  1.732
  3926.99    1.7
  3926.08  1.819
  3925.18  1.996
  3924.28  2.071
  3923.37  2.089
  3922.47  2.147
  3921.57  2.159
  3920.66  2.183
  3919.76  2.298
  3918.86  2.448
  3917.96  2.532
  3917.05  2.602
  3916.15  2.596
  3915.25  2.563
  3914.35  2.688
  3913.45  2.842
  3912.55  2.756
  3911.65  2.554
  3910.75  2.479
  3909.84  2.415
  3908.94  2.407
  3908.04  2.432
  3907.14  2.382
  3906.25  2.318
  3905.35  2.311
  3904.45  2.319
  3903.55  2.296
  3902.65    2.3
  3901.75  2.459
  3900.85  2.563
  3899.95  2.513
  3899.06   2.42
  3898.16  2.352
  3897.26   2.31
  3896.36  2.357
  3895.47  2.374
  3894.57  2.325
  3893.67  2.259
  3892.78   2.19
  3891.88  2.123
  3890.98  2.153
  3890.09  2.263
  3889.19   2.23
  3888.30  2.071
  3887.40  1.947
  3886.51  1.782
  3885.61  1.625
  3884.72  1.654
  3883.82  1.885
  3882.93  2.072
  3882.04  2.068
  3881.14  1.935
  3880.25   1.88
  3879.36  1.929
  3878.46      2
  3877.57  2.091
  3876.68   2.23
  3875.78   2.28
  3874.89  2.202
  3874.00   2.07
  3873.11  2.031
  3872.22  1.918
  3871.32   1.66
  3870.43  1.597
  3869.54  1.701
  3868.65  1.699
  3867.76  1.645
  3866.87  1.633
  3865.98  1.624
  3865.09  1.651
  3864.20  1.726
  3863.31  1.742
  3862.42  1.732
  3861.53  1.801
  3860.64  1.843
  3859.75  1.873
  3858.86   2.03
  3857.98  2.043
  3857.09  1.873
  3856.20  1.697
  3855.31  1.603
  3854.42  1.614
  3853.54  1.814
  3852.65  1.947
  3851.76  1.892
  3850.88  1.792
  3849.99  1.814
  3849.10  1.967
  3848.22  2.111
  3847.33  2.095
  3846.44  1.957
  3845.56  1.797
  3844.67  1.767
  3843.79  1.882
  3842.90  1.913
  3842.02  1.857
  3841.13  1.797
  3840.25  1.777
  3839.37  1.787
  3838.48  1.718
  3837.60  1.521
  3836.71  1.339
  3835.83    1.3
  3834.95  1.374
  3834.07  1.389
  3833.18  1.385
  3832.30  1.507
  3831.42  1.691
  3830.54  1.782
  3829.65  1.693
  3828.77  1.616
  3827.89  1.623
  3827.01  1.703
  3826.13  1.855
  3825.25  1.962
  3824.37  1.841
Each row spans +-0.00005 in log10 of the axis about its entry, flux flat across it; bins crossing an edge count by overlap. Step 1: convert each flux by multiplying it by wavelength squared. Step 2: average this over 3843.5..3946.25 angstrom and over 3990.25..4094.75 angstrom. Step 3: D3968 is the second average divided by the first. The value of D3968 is 1.76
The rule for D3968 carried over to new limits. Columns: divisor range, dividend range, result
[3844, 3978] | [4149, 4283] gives 1.91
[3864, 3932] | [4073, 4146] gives 1.71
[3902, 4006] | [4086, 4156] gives 1.52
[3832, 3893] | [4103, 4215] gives 2.03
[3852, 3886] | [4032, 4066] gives 1.85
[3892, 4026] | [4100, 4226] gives 1.43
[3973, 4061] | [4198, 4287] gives 1.21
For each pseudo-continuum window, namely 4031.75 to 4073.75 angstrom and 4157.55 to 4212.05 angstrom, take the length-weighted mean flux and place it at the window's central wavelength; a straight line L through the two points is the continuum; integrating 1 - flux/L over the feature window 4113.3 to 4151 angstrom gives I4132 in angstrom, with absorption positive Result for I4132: -0.38 angstrom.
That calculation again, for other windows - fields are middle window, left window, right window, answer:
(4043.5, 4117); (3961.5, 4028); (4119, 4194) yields -4.9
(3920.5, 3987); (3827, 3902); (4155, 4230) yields 8.0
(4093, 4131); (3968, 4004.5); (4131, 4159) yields -3.1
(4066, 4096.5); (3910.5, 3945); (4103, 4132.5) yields -2.6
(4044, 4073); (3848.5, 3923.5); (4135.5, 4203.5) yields -4.8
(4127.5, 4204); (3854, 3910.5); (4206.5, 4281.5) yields -1.9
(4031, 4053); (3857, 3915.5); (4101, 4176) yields -2.5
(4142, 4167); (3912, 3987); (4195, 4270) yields -1.0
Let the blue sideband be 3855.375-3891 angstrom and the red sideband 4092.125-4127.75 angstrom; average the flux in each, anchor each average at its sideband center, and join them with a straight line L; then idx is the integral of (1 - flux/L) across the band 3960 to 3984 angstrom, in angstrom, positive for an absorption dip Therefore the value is 5.15 angstrom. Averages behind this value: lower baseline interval 1.89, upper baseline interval 3.26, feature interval 1.94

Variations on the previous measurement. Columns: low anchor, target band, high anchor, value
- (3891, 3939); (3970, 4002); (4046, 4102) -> -0.2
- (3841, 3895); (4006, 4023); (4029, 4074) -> -3.2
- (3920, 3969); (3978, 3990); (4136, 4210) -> -2.8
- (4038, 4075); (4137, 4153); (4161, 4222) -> 0.6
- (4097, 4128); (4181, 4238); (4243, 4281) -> 2.1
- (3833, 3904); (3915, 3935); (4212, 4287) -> 1.8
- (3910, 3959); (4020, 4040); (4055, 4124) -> -3.4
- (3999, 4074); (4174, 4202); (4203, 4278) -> 1.8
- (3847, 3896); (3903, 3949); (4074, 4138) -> 3.8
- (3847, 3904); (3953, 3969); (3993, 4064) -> 3.4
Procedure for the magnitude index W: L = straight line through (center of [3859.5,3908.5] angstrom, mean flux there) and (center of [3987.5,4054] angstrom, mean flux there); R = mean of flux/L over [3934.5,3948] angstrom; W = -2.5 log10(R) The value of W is 0.41 mag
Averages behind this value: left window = 2.05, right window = 3.27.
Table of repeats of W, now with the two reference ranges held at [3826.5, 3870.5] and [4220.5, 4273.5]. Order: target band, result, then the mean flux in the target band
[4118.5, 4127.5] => -0.16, 3.35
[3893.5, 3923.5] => -0.21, 2.42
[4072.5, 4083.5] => -0.18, 3.17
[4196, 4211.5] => 0.01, 3.2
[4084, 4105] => -0.17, 3.24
